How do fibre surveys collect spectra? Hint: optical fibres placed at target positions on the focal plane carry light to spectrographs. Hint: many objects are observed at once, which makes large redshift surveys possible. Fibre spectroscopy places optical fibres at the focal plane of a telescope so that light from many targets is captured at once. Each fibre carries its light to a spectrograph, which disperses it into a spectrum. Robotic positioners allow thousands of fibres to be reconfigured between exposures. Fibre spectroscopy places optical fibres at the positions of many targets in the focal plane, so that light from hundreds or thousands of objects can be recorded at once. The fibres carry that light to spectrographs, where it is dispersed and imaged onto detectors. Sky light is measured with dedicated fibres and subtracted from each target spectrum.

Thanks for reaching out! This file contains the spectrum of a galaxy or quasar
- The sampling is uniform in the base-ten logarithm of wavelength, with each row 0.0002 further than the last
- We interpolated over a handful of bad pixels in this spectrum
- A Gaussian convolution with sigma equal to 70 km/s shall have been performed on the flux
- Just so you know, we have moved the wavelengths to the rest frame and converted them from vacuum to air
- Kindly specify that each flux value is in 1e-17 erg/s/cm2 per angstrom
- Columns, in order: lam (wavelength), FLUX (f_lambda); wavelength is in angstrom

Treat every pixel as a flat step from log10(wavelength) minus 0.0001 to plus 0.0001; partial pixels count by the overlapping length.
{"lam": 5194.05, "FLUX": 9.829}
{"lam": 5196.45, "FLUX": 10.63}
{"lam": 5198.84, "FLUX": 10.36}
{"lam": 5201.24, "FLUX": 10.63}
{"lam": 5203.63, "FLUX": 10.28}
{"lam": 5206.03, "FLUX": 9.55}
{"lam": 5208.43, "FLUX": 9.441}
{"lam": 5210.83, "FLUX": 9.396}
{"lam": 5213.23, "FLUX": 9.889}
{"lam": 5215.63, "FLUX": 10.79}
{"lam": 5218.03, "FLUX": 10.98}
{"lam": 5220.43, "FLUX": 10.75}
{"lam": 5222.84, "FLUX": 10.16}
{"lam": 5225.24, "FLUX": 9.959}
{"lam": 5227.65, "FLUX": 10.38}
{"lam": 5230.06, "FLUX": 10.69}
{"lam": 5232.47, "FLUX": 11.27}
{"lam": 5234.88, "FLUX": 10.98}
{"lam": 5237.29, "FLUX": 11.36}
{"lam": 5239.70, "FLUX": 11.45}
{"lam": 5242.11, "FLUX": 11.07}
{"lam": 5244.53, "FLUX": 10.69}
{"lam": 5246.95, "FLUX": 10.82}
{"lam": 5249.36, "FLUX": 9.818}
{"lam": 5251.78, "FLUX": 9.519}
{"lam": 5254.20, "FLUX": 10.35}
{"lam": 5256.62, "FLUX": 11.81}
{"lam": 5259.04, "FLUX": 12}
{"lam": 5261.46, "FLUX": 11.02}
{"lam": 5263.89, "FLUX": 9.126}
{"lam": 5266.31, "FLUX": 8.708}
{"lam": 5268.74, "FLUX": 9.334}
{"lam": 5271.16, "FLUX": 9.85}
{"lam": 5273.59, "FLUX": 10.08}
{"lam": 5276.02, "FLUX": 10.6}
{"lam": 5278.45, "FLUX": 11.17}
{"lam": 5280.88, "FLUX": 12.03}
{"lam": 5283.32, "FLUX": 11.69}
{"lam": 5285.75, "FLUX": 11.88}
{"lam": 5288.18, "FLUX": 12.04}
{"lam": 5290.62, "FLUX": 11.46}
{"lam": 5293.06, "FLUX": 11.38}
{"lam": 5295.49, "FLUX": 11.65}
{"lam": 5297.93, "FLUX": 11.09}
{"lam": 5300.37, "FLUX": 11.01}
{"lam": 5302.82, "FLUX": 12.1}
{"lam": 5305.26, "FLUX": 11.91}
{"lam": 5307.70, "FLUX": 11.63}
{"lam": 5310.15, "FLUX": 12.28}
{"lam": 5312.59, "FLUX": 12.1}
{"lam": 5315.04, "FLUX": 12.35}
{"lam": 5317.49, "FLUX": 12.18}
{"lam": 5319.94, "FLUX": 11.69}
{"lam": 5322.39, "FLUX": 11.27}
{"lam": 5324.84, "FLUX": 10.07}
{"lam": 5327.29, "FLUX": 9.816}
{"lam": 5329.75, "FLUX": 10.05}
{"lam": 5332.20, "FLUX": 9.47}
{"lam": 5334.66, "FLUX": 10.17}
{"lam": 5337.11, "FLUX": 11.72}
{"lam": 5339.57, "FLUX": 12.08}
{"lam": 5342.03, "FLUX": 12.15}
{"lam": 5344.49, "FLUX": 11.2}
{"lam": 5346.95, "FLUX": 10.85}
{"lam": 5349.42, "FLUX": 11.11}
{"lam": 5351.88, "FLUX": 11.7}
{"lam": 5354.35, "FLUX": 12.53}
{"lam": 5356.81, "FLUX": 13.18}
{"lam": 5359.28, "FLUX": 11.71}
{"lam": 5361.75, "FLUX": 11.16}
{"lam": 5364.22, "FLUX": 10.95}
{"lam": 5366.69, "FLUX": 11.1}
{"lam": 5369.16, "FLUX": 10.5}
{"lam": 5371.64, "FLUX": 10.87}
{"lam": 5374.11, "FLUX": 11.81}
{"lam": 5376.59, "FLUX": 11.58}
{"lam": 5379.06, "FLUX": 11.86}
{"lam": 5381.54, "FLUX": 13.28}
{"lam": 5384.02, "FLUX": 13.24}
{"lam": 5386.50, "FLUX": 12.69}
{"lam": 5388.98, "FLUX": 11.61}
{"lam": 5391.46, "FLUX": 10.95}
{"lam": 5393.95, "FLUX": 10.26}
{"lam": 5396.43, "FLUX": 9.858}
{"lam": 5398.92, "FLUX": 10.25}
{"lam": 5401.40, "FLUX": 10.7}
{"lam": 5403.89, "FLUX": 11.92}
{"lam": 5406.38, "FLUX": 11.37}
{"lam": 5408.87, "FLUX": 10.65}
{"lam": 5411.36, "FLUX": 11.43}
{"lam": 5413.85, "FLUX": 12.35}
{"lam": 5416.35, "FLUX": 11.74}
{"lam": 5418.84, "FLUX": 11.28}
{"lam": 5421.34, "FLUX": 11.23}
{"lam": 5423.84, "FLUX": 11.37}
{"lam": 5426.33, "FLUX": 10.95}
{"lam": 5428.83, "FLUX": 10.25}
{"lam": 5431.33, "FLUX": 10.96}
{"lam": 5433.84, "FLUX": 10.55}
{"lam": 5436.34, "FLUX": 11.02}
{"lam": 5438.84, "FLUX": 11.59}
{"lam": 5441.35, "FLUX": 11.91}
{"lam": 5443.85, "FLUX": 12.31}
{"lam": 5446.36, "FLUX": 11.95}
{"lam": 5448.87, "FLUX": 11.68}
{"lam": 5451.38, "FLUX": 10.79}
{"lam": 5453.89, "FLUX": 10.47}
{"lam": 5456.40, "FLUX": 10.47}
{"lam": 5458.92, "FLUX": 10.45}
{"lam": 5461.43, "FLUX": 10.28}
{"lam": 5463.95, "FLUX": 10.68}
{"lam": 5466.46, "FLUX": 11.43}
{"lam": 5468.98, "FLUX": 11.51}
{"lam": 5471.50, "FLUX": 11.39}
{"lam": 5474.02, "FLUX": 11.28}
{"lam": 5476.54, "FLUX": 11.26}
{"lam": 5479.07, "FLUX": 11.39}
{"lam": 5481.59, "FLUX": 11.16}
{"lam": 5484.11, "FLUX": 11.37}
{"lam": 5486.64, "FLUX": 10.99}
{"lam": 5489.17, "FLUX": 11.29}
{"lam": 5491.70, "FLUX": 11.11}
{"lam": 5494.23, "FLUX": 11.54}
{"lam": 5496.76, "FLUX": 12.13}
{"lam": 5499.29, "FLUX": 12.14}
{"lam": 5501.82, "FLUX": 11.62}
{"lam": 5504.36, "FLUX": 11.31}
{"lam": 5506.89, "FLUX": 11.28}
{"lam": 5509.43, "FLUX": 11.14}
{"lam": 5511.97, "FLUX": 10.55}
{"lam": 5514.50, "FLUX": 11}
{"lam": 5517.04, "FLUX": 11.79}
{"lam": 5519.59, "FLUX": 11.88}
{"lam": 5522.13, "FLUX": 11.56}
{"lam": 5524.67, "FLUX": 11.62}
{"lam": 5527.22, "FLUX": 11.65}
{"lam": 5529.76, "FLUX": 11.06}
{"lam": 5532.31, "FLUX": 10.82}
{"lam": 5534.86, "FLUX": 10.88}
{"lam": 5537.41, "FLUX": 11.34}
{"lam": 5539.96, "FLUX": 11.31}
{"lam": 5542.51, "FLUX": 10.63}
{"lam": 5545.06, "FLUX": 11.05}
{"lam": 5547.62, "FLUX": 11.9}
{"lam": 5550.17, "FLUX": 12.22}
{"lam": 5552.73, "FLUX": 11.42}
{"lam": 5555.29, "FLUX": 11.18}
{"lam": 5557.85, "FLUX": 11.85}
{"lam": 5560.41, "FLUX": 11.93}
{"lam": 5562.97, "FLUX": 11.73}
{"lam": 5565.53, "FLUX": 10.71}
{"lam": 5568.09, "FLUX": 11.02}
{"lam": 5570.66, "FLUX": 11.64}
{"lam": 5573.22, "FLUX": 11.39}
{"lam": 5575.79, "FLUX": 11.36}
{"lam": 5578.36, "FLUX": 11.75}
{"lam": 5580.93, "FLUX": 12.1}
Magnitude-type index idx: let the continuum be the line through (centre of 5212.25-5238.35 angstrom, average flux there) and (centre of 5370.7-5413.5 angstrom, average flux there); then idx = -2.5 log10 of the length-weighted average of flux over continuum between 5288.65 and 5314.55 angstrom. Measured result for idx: -0.06 mag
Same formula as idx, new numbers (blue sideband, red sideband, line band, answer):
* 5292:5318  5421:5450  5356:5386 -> -0.02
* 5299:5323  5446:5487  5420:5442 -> 0.02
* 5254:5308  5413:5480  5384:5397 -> -0.02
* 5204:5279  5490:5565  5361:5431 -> -0.04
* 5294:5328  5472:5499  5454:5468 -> 0.07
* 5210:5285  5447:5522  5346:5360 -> -0.09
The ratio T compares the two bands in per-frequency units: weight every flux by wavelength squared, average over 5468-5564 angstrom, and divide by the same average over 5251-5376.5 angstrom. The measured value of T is 1.10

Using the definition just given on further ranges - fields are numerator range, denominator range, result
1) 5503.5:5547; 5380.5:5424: 1.03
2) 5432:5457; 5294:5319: 1.00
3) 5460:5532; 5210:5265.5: 1.17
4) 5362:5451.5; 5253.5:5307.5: 1.08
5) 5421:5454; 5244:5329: 1.08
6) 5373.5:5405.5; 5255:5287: 1.12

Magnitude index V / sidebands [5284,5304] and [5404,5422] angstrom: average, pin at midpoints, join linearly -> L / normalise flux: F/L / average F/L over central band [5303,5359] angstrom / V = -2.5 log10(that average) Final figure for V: 0.01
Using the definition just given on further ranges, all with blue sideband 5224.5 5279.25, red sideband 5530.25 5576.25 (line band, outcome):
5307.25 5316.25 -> -0.14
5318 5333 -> 0.02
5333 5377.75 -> -0.06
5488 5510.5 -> -0.03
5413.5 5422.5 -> -0.06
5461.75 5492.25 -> -0.01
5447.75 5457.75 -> 0.02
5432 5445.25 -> -0.04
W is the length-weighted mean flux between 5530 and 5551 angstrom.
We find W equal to 11.2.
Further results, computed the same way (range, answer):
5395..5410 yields 10.8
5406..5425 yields 11.4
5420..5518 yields 11.2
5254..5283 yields 10.5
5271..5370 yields 11.4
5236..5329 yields 11.1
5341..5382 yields 11.6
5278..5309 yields 11.6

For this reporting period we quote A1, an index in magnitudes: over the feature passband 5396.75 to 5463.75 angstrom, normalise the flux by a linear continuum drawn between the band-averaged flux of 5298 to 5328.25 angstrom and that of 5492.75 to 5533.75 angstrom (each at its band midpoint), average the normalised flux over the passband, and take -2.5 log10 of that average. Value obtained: 0.03 mag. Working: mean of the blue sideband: 11.5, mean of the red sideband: 11.4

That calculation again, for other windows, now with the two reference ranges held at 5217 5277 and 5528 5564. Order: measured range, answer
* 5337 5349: -0.07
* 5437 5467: -0.01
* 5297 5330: -0.07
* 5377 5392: -0.13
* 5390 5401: 0.06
